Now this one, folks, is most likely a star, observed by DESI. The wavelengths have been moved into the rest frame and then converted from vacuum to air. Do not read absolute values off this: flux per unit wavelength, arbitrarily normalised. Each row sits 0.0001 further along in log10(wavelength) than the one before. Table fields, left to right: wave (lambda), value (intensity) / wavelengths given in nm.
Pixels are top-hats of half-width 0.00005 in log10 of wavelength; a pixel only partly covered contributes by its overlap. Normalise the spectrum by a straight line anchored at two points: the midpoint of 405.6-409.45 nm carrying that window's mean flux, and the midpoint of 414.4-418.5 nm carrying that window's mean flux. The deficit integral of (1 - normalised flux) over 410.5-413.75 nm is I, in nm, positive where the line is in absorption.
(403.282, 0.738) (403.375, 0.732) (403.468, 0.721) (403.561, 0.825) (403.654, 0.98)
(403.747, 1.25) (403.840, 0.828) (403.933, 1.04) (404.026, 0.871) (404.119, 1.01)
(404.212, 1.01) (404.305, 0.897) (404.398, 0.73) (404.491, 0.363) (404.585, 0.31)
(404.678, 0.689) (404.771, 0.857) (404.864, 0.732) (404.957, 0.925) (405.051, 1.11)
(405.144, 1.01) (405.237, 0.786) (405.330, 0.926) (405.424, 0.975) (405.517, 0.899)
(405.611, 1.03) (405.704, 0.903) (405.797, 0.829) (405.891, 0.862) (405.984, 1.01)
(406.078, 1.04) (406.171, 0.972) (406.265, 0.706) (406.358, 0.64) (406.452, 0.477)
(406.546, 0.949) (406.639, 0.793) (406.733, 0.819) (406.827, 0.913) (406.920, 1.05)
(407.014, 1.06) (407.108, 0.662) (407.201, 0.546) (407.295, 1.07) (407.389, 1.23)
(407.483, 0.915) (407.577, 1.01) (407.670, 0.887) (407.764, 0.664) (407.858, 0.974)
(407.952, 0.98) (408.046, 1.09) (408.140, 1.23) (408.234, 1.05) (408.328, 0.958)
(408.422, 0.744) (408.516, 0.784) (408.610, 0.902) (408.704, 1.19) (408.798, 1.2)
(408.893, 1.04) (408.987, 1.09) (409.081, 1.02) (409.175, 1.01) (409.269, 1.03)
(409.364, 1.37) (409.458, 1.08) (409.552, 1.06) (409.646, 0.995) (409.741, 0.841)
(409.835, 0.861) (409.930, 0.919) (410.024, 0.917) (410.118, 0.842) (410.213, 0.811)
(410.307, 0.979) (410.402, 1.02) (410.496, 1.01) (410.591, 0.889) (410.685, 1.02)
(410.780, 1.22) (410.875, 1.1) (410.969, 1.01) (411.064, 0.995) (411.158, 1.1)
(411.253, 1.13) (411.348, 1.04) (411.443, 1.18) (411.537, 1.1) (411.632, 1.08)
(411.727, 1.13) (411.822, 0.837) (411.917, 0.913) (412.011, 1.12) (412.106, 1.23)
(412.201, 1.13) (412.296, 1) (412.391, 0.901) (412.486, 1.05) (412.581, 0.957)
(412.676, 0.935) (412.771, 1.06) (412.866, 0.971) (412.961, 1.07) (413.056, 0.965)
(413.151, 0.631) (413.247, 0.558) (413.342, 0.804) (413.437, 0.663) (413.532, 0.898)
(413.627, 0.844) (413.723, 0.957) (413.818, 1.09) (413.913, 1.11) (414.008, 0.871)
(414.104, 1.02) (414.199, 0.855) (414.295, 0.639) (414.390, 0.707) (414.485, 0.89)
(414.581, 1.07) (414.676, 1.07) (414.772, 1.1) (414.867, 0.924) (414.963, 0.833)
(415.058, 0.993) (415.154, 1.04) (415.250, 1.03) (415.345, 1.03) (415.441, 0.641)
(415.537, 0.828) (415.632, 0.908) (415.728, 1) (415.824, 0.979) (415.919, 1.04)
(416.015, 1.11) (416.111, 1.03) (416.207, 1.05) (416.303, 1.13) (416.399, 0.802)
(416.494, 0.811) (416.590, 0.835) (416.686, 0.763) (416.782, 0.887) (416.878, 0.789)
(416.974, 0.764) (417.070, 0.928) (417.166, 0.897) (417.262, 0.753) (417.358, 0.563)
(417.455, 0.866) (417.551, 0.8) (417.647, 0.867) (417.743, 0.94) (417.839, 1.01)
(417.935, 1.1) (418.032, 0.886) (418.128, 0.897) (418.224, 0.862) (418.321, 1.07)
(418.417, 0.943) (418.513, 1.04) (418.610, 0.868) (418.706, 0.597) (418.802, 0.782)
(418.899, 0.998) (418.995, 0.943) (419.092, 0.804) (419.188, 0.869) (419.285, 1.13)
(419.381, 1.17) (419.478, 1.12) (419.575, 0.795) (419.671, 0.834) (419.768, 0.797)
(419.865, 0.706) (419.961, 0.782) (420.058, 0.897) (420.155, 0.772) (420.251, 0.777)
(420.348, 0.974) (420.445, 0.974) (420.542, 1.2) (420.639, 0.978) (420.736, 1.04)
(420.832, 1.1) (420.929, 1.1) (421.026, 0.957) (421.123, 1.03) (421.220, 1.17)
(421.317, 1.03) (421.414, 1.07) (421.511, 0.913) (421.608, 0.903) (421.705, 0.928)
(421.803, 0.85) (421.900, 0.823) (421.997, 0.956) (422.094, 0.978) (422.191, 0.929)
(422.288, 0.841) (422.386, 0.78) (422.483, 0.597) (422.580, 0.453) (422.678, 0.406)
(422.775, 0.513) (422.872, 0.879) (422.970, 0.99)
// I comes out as -0.18 nm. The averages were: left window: 0.945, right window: 0.921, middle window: 0.985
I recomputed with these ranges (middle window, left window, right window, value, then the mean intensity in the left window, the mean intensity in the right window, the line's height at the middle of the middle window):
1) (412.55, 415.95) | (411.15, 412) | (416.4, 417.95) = 0.13 nm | 1.06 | 0.842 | 0.954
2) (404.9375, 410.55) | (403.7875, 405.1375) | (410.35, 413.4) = -0.27 nm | 0.82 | 1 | 0.901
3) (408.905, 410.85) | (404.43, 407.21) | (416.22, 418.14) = -0.36 nm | 0.832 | 0.867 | 0.844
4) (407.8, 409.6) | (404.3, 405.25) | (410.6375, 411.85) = -0.17 nm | 0.758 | 1.08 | 0.951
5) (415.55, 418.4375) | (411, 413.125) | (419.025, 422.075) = 0.23 nm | 1.04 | 0.95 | 0.986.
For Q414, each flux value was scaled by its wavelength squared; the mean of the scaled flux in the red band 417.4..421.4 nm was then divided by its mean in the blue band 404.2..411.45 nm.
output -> 1.06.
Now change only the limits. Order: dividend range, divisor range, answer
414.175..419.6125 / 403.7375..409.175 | 1.06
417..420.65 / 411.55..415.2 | 0.97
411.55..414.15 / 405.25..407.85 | 1.12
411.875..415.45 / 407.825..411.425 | 0.94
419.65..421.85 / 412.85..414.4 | 1.14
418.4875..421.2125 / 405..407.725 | 1.11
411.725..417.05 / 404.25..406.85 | 1.18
